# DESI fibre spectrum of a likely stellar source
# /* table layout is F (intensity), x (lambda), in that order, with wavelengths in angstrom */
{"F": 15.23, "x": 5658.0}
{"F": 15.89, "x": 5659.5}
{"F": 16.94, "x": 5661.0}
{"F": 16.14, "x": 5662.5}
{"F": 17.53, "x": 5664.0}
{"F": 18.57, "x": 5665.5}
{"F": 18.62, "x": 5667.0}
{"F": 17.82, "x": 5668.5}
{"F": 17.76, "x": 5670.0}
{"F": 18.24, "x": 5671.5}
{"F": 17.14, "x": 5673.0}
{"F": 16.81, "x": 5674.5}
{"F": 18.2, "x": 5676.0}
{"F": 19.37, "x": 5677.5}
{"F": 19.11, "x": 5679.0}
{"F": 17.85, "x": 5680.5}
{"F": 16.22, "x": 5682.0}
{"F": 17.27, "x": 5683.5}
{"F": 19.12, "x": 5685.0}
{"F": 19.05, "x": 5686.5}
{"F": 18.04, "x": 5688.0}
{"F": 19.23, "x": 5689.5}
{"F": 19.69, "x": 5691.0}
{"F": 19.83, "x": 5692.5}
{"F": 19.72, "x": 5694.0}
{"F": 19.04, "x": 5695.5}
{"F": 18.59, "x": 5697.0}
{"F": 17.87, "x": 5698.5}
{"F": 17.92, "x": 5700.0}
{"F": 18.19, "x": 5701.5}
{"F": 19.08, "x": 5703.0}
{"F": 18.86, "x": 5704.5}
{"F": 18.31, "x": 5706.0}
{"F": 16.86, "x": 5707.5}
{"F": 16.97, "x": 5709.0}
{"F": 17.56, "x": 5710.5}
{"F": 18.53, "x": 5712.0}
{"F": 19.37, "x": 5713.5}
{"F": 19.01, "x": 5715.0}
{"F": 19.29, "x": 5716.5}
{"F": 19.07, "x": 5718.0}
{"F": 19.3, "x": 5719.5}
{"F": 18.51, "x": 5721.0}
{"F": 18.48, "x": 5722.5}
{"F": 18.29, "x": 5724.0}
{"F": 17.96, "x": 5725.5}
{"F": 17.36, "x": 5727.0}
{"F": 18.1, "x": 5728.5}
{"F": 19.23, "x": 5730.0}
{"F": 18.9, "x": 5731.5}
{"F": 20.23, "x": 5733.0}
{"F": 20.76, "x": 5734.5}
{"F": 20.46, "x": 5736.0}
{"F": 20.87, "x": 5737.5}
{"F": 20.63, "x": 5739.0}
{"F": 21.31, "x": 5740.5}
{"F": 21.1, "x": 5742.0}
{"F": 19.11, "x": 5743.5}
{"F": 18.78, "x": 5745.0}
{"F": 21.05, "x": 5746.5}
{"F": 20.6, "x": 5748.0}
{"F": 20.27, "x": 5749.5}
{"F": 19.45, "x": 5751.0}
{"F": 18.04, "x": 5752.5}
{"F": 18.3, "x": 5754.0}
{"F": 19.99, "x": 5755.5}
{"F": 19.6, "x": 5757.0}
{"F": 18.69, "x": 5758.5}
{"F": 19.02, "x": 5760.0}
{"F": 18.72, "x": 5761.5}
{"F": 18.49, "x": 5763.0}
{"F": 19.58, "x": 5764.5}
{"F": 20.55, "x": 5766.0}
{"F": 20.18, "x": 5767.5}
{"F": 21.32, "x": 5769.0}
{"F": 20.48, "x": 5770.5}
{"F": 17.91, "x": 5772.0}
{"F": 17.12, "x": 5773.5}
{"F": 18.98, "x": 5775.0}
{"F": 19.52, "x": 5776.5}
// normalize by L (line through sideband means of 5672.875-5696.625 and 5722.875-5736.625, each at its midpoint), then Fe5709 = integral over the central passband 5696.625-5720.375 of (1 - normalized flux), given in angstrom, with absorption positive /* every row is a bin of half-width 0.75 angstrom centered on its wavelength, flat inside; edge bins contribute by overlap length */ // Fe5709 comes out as 0.4 angstrom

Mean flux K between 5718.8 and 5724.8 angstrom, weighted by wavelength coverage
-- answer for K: 18.6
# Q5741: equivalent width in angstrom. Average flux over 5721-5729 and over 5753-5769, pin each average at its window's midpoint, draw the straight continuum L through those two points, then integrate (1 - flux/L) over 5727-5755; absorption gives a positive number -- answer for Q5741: -1.7 angstrom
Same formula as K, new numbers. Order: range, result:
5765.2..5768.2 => 20.4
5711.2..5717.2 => 19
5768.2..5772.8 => 19.9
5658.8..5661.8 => 16.4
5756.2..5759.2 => 19.2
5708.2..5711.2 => 17.3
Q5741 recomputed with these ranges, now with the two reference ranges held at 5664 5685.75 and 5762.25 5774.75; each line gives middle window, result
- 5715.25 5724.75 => -0.08 angstrom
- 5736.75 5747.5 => -0.78 angstrom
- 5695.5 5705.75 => -0.04 angstrom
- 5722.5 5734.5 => 0.07 angstrom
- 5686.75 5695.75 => -0.50 angstrom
